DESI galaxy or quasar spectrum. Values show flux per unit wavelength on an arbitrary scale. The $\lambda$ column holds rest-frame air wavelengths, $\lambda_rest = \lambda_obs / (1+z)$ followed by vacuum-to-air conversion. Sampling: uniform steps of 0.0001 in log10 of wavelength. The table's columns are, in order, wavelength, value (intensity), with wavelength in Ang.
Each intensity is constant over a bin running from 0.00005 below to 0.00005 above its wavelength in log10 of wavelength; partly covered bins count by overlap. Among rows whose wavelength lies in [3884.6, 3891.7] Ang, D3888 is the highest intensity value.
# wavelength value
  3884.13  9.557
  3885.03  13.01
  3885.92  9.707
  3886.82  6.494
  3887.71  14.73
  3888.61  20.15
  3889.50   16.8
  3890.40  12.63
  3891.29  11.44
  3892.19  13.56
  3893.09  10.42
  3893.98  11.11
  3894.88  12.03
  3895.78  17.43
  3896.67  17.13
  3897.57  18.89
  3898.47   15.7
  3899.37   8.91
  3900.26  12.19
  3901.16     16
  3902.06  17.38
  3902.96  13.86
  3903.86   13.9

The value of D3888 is 20.15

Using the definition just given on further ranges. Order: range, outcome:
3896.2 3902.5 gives 18.89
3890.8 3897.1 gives 17.43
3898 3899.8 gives 15.7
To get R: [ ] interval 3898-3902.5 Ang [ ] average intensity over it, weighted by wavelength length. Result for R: 14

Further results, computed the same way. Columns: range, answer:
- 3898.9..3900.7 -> 10.6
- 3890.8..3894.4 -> 11.7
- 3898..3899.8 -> 12.4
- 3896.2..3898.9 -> 17.3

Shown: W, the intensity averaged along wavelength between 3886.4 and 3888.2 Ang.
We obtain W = 10.9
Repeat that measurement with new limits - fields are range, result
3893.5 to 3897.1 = 14.4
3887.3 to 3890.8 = 16.1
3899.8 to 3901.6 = 14.1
